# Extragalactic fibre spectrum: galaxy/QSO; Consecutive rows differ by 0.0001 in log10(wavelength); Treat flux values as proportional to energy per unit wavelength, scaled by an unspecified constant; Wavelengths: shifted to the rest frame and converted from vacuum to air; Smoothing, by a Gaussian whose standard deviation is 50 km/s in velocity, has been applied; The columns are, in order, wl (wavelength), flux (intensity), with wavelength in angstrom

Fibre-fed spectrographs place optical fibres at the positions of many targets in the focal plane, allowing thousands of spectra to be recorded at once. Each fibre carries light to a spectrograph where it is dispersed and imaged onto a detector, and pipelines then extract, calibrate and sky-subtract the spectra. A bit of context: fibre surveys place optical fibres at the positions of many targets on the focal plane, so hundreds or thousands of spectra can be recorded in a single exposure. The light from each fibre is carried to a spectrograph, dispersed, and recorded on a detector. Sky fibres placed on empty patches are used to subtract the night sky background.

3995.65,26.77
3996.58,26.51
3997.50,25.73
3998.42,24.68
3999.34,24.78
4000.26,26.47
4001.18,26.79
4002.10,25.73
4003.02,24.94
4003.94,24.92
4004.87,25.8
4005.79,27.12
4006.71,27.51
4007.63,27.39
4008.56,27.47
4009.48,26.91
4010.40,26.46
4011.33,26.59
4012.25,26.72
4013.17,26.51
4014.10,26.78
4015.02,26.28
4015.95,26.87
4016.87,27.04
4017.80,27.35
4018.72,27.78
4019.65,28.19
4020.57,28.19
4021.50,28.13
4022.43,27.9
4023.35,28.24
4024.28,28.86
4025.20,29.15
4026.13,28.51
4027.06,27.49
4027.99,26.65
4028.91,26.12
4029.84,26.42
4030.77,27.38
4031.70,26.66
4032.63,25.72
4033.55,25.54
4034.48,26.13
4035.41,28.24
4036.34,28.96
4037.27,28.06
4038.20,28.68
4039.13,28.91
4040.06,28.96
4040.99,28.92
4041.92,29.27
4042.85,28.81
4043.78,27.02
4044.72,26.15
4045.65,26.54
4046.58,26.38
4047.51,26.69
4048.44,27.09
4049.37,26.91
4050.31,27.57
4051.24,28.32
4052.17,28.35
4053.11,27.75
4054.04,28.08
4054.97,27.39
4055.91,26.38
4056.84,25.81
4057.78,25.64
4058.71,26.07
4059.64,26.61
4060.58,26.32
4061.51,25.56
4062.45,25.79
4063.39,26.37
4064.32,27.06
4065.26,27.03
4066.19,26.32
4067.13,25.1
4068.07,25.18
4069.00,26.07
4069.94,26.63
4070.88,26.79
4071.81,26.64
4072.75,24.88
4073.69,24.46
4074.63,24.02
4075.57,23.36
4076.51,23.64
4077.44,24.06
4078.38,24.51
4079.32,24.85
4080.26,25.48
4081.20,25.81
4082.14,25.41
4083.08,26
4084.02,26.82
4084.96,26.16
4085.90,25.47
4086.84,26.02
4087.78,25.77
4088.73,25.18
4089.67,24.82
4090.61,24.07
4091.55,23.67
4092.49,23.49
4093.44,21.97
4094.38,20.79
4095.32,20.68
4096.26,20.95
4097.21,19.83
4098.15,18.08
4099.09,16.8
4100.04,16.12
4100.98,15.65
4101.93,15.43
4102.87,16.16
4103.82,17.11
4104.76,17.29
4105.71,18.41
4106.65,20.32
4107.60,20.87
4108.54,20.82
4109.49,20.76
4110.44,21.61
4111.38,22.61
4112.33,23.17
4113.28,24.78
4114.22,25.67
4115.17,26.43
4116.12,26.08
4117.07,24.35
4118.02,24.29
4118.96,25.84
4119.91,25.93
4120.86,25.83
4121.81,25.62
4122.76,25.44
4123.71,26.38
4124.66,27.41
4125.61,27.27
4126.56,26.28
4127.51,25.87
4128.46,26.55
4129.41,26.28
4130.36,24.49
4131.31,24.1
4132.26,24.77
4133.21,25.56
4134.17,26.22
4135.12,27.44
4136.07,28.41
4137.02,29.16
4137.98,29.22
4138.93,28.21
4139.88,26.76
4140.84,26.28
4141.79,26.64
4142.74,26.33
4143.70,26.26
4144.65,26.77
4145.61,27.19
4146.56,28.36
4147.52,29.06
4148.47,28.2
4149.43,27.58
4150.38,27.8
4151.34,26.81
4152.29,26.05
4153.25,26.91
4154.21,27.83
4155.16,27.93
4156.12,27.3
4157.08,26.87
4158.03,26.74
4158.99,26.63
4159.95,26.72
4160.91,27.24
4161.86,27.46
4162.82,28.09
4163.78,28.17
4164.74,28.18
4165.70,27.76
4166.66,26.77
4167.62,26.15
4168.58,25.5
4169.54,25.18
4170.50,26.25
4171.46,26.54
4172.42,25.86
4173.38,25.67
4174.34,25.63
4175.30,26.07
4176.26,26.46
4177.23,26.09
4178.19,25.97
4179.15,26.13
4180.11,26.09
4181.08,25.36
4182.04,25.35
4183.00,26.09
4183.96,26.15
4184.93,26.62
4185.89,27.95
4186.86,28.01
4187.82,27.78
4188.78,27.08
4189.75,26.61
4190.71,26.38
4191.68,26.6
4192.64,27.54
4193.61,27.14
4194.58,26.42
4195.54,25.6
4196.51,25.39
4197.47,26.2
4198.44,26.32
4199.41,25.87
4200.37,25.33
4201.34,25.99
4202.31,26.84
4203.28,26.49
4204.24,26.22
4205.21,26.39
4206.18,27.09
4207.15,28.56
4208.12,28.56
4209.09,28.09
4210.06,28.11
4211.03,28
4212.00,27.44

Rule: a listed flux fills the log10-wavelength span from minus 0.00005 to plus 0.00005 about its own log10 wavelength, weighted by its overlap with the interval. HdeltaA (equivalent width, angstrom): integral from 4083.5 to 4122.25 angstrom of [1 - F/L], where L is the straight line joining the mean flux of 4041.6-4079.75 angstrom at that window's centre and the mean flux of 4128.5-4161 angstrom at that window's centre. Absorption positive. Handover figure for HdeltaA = 6.4 angstrom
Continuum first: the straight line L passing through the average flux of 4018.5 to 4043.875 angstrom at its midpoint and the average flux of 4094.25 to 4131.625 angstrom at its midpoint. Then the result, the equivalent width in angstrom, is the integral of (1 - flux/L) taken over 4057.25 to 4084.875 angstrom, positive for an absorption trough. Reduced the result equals -0.4 angstrom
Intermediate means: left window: 27.8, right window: 22.5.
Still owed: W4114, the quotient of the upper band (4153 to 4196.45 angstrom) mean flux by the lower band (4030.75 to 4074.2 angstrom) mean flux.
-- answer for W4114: 1.0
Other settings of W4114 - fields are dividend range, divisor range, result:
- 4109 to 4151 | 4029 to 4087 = 0.99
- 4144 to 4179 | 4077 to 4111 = 1.23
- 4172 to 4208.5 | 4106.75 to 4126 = 1.08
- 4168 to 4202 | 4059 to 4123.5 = 1.11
